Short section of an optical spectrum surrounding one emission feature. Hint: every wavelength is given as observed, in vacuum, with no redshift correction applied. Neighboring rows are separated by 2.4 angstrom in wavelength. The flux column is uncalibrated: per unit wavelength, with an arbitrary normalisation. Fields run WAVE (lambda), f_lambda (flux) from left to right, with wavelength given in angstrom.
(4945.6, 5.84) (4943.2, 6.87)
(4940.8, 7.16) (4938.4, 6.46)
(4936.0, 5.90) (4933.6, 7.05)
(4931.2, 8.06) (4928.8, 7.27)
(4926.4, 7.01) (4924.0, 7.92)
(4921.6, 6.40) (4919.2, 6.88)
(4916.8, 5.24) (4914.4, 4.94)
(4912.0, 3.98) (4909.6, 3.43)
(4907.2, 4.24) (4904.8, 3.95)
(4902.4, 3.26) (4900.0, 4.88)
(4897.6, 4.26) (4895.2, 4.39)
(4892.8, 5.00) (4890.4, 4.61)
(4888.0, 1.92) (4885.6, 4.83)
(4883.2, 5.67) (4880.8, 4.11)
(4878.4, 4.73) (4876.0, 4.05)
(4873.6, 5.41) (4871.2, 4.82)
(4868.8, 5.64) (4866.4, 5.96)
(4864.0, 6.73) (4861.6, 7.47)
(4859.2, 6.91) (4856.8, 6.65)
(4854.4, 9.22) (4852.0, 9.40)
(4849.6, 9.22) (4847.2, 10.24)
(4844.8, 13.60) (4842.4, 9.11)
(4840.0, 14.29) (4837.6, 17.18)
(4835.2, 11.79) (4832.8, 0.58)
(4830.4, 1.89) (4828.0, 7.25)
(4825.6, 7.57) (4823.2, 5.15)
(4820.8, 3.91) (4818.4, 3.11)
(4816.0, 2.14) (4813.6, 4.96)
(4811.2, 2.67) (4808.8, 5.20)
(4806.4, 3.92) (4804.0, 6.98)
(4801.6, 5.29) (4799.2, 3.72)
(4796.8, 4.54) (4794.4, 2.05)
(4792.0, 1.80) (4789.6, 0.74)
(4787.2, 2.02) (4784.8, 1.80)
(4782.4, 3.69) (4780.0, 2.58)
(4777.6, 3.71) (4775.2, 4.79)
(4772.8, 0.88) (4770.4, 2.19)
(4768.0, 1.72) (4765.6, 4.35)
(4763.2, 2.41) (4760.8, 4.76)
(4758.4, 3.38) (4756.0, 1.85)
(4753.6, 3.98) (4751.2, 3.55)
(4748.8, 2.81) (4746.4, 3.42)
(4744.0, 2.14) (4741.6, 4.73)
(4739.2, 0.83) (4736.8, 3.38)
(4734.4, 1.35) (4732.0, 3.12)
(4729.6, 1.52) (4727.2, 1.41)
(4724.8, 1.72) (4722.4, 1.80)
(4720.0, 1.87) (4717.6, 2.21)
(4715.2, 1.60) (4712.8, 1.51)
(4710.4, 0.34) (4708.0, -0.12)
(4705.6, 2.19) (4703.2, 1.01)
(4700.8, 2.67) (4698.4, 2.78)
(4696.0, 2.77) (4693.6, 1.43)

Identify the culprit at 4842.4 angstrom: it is Ly-alpha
